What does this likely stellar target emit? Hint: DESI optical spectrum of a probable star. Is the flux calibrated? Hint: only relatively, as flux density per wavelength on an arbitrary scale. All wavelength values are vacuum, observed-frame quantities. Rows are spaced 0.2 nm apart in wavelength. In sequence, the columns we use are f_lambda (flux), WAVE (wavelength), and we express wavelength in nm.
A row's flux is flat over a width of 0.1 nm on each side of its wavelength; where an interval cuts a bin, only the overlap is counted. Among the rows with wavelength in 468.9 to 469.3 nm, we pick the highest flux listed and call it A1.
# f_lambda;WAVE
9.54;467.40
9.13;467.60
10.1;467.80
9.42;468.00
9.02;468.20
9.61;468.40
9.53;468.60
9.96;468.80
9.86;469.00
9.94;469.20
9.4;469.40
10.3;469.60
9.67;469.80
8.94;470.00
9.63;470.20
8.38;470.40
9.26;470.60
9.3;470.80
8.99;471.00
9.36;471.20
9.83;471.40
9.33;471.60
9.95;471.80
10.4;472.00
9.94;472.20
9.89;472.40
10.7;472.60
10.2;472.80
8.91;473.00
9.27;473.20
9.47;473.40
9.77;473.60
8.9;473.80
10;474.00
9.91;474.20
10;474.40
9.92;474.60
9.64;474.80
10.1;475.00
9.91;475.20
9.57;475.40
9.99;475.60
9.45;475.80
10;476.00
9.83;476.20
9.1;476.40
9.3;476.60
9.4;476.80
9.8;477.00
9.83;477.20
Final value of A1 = 9.94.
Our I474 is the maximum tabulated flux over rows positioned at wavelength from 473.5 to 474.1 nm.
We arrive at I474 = 10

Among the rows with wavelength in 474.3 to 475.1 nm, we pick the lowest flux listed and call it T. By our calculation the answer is 9.64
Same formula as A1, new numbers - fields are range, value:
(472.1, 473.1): 10.7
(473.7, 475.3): 10.1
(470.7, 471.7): 9.83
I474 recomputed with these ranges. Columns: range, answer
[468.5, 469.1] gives 9.96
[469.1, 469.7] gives 10.3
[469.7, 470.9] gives 9.67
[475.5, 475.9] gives 9.99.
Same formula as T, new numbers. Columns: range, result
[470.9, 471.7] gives 8.99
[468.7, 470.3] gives 8.94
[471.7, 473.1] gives 8.91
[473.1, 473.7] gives 9.27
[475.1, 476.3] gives 9.45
